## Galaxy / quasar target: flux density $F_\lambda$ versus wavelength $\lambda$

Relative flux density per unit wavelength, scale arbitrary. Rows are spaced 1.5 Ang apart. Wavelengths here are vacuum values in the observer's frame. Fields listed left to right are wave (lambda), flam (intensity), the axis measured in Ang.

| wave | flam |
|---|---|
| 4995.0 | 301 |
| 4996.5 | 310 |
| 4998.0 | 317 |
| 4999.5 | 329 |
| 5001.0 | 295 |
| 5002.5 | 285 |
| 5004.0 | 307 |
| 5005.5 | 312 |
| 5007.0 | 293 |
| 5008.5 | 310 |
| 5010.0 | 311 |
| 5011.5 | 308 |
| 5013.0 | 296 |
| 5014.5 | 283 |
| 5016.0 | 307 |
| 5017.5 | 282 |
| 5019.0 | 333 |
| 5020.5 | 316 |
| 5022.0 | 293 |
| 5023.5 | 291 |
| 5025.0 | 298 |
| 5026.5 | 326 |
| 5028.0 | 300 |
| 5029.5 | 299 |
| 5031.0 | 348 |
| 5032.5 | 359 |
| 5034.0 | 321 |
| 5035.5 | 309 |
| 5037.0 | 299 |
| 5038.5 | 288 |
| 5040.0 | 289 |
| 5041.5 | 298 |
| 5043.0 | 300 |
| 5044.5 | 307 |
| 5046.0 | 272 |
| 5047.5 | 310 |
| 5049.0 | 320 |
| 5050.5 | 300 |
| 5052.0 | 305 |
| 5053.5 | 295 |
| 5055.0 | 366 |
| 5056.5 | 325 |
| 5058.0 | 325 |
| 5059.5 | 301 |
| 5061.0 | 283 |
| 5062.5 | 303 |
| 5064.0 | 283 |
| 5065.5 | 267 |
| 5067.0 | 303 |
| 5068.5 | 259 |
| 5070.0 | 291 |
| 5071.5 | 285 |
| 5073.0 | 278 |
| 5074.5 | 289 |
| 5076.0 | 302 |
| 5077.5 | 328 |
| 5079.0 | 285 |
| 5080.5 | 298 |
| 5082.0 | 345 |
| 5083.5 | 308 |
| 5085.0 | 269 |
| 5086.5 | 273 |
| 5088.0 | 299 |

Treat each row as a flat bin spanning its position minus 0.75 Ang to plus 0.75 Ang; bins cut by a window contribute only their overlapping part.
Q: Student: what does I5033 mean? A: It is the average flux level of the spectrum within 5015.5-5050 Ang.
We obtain 307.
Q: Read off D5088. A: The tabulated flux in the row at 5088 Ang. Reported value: 299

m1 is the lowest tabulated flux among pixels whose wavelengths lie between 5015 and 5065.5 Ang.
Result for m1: 267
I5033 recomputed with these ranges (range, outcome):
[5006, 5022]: 304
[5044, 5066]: 305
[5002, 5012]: 304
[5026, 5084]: 304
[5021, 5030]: 302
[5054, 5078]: 299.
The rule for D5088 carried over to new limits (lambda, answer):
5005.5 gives 312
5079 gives 285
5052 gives 305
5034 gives 321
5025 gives 298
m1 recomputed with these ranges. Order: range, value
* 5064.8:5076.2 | 259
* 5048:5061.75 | 283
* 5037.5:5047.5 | 272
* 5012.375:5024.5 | 282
